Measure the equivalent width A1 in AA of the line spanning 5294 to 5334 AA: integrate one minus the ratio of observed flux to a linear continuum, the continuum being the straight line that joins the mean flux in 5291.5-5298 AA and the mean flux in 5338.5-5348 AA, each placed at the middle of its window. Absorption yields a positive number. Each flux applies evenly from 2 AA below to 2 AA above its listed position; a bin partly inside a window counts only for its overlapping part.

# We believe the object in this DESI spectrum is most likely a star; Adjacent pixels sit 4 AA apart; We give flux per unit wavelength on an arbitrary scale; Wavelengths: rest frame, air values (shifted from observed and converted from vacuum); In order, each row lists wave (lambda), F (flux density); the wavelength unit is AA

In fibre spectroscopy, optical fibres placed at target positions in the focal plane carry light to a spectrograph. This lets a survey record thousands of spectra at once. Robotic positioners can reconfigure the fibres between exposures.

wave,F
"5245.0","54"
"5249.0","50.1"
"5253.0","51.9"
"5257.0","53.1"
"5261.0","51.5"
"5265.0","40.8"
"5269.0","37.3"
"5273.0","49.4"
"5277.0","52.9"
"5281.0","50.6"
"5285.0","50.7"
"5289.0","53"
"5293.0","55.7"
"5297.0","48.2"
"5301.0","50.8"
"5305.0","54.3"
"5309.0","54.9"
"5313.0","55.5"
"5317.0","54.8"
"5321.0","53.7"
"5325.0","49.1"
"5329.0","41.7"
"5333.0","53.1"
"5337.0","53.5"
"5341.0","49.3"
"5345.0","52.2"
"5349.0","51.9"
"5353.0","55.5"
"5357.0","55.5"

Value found 0.06 AA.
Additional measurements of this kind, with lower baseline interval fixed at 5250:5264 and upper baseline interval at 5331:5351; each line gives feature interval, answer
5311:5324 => -0.6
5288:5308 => -0.3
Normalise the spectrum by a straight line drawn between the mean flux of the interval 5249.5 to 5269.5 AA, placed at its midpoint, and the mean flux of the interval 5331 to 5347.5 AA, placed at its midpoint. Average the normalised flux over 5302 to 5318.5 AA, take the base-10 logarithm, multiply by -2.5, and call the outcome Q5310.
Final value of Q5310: -0.09 mag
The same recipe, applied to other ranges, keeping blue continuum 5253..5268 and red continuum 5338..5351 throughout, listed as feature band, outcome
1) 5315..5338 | -0.005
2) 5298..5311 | -0.066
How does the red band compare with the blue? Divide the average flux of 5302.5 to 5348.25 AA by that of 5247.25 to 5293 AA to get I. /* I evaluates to 1.05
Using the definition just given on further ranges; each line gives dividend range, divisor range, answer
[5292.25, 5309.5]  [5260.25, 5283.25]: 1.12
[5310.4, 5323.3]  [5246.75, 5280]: 1.13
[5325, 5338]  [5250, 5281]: 1.01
